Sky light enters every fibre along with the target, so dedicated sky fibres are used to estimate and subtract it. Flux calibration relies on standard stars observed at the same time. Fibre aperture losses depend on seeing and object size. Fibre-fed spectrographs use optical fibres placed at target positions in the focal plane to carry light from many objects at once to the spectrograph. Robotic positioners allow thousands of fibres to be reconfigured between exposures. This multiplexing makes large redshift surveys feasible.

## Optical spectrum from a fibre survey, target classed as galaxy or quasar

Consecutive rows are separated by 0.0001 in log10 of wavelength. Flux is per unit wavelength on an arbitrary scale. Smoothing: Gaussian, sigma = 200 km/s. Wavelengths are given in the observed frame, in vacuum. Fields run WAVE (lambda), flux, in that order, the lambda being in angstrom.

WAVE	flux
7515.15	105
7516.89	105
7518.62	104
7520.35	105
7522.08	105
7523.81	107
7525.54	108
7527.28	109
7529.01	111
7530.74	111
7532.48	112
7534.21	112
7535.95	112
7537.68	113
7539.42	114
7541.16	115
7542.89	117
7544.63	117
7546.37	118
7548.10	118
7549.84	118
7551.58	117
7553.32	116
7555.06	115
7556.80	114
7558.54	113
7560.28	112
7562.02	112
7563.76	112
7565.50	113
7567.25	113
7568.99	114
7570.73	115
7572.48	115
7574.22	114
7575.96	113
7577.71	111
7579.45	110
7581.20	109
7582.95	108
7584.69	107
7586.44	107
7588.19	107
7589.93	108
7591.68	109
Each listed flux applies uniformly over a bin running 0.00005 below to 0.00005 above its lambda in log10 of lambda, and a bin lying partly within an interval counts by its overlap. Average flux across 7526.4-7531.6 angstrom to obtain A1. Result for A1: 110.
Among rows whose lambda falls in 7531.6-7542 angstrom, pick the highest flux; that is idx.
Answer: 115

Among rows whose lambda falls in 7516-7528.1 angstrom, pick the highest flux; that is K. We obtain 109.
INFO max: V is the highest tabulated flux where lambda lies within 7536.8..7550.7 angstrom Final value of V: 118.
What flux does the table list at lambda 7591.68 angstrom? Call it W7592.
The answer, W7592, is 109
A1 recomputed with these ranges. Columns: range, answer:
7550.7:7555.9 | 116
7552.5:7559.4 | 114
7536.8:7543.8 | 115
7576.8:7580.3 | 111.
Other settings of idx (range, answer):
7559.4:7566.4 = 113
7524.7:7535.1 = 112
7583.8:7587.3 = 107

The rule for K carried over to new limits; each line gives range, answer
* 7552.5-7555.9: 116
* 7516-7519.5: 105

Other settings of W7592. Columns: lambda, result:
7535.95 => 112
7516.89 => 105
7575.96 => 113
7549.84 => 118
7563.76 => 112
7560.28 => 112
